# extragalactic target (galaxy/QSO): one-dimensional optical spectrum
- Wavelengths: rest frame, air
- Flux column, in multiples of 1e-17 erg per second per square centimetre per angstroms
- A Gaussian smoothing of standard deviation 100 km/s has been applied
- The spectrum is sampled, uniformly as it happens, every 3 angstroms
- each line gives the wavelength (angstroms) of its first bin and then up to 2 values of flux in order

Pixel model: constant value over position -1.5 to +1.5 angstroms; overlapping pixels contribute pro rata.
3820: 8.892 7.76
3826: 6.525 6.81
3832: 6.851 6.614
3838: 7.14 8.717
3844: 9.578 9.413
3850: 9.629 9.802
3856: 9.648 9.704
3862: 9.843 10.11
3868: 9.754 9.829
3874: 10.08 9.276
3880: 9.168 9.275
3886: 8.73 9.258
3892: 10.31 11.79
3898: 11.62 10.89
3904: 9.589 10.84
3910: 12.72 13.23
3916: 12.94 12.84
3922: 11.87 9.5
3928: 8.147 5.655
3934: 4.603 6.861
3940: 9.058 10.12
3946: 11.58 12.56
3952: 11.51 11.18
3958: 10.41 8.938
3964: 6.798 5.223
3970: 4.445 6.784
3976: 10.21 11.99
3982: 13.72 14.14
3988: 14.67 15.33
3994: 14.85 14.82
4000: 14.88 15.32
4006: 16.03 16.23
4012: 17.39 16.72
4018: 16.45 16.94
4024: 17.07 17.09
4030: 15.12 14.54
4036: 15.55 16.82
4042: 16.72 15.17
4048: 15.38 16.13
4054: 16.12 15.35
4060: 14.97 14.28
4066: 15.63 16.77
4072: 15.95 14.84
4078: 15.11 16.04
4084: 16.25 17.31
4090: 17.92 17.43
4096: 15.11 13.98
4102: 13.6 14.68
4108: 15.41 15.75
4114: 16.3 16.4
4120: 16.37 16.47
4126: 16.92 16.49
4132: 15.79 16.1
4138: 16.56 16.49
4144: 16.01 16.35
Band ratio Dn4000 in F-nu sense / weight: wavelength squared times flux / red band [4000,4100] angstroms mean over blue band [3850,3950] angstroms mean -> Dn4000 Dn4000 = 1.7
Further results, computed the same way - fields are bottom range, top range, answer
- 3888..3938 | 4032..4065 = 1.64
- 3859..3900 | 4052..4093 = 1.77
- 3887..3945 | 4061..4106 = 1.69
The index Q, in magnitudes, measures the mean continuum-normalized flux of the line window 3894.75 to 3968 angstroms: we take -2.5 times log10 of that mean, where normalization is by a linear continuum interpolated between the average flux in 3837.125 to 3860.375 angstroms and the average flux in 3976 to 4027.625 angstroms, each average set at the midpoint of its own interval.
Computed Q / 0.231 mag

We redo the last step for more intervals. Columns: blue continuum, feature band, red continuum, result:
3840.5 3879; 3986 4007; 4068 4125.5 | -0.14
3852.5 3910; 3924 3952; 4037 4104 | 0.32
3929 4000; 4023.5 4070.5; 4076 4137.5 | -0.16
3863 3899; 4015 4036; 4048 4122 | -0.16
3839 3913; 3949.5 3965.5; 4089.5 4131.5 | 0.21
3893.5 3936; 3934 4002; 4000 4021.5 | 0.26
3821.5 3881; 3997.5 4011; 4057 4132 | -0.18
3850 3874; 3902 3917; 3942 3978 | -0.23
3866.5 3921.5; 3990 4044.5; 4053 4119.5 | -0.15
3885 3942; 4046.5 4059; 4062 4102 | -0.06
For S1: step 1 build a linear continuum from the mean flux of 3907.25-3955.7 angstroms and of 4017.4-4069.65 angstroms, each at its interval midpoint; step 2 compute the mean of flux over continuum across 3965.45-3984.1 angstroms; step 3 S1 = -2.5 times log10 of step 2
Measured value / 0.37 mag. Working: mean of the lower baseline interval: 10.3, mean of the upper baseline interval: 15.9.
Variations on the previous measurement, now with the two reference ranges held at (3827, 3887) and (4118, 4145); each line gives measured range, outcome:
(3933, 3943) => 0.44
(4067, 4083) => -0.06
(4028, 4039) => -0.12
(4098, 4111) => 0.08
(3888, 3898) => -0.08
